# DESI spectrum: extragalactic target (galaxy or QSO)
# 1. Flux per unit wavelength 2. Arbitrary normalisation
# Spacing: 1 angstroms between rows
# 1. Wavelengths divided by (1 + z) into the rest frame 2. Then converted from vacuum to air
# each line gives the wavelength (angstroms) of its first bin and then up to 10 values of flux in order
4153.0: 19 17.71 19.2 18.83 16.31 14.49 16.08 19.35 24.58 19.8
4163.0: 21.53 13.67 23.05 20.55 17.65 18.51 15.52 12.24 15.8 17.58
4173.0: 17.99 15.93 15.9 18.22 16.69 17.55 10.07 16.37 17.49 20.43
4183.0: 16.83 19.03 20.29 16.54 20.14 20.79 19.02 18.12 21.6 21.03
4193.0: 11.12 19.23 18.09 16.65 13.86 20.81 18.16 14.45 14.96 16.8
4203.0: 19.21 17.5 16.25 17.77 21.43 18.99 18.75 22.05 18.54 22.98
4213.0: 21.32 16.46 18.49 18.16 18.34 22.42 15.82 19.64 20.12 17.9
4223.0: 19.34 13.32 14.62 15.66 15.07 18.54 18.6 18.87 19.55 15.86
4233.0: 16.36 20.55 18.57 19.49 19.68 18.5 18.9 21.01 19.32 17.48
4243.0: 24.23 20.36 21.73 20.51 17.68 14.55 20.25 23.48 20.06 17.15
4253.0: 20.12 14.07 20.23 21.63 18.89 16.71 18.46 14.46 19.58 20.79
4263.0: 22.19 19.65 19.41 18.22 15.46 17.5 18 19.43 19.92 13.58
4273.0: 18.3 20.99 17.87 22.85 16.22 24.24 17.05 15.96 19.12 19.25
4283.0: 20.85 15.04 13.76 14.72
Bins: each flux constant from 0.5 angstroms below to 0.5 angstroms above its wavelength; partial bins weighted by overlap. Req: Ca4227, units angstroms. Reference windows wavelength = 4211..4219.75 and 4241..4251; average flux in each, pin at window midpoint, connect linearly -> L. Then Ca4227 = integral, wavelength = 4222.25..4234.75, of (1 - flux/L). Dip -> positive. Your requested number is 1.5 angstroms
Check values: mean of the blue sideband 19.2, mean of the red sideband 20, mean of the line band 17.2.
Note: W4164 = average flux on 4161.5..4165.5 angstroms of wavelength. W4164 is 19.5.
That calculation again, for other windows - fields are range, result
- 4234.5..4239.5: 19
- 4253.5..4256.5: 18.6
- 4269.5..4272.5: 17.6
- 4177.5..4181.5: 15.4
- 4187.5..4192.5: 20.1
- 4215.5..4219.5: 18.7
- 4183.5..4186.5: 18.6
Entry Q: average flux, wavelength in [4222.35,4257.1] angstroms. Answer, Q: 18.7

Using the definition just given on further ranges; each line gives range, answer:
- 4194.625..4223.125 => 18.4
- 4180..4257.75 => 18.6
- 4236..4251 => 19.8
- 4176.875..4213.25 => 18.1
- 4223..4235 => 17.2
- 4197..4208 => 17.6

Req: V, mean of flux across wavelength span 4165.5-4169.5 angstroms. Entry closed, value 18.1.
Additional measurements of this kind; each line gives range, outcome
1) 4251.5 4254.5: 17.1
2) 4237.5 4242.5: 19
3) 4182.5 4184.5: 17.9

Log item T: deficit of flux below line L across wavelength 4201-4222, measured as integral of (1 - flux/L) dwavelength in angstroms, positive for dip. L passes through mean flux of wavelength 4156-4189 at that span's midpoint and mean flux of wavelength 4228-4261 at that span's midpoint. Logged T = -0.6 angstroms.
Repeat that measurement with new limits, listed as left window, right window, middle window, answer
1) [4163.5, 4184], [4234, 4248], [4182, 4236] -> 0.3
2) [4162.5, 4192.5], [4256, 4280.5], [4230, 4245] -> -0.8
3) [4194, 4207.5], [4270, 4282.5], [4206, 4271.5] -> -2.6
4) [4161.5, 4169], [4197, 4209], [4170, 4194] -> 1.2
